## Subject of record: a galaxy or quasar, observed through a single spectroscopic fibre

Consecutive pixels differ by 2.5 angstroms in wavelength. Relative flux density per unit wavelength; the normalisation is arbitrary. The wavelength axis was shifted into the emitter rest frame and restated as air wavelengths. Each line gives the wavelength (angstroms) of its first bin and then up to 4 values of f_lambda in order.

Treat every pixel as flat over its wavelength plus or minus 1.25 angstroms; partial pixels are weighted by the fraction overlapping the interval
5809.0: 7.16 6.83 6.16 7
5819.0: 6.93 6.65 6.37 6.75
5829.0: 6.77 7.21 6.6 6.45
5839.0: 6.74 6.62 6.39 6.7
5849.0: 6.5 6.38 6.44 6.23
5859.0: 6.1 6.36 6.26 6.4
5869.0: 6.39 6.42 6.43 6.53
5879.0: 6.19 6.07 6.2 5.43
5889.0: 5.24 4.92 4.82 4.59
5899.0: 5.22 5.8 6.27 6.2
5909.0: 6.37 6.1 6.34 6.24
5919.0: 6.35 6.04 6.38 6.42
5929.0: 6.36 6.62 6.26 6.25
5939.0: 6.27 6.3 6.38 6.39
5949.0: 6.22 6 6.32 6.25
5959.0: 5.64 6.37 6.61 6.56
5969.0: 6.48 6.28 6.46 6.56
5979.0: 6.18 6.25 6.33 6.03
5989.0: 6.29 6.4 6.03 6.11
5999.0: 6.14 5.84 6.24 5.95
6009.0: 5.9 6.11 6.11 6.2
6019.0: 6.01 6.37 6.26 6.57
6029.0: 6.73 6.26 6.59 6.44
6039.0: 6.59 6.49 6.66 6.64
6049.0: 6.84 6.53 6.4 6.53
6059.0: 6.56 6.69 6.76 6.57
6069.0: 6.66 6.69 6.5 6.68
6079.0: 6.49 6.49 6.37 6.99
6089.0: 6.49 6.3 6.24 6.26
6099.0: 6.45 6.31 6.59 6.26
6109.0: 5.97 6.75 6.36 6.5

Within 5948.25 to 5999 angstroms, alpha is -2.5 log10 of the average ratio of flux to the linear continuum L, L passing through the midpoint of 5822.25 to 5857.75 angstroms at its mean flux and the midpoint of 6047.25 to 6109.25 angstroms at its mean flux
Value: 0.05 mag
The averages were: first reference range 6.58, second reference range 6.51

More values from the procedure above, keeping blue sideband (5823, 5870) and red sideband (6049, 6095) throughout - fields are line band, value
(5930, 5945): 0.03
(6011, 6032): 0.04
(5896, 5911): 0.12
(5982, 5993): 0.05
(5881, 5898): 0.23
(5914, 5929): 0.04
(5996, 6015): 0.09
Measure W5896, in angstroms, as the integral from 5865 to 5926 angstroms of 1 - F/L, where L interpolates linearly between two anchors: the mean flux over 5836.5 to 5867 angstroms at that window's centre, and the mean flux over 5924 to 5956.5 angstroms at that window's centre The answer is 3.9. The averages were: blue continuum 6.43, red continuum 6.32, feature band 5.96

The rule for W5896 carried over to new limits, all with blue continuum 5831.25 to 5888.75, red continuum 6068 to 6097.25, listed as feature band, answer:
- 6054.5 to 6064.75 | -0.2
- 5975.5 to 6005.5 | 1.2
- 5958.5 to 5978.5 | 0.1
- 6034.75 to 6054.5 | -0.3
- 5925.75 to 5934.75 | 0.0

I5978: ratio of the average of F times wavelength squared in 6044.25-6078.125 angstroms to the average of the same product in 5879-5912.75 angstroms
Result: 1.24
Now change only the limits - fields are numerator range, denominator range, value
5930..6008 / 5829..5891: 1.02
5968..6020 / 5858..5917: 1.08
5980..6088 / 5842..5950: 1.09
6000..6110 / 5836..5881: 1.07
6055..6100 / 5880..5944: 1.16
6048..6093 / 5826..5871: 1.09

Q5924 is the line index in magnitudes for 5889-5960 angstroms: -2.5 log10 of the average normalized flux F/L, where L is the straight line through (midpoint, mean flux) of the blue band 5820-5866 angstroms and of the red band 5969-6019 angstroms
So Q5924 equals 0.05 mag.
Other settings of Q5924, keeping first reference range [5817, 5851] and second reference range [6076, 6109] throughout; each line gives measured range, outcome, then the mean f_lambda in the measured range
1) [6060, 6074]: -0.03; 6.66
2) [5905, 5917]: 0.06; 6.25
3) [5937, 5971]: 0.05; 6.29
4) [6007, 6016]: 0.08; 6.05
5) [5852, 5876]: 0.05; 6.34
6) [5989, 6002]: 0.07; 6.14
